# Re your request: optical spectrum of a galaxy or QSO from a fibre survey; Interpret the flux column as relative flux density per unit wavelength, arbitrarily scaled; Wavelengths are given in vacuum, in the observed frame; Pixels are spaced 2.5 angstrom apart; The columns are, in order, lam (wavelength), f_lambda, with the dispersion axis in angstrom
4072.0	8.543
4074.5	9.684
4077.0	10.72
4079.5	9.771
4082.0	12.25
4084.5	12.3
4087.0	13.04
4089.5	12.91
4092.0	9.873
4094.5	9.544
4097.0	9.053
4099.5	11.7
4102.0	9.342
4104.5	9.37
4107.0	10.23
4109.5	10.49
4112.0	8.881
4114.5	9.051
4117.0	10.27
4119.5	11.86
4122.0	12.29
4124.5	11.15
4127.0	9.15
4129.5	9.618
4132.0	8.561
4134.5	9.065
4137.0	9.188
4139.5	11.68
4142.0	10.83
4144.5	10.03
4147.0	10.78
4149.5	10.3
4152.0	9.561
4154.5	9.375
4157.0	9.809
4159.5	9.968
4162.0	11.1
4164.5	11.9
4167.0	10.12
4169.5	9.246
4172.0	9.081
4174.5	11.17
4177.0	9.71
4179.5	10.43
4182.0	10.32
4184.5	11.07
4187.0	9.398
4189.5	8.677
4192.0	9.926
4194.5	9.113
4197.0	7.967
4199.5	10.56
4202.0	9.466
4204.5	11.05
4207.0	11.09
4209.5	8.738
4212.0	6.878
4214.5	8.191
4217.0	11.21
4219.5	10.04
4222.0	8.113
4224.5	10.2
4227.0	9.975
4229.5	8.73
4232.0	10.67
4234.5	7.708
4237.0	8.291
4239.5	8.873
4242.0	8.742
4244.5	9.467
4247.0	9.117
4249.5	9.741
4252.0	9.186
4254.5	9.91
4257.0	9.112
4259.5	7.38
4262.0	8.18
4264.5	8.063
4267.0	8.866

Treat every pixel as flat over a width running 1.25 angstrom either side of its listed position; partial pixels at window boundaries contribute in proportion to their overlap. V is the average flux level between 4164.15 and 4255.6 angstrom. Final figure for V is 9.55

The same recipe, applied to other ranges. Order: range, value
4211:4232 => 9.28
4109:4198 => 10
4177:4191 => 9.95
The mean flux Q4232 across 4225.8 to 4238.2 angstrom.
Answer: 9.07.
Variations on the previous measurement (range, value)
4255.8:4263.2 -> 8.22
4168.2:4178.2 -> 9.8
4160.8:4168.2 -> 11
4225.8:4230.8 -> 9.36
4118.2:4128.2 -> 11.1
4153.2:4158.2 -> 9.59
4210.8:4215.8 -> 7.58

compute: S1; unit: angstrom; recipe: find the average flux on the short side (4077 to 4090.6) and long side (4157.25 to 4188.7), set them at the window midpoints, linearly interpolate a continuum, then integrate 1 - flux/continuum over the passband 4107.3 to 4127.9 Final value 1.6 angstrom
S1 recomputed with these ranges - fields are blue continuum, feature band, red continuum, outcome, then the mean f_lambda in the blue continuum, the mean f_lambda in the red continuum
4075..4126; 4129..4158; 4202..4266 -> 0.8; 10.7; 9.15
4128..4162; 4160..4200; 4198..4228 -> -0.8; 9.94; 9.61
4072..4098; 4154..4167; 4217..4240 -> -0.6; 10.8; 9.3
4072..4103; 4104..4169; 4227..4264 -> 0.1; 10.8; 8.95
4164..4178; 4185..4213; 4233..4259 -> 0.8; 10.1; 8.98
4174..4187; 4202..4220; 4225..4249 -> 0.3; 10.4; 9.12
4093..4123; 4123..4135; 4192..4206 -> 0.5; 10.2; 9.68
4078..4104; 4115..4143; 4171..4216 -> 0.4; 10.9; 9.61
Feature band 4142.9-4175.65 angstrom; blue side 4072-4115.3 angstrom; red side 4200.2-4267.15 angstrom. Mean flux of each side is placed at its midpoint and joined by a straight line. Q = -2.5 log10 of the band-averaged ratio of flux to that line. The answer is -0.038 mag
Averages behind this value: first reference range 10.4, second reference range 9.16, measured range 10.2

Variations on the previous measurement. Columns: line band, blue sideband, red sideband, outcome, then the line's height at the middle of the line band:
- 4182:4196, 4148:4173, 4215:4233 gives 0.03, 9.93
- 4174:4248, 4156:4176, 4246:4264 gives 0.01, 9.59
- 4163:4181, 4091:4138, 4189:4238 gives -0.07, 9.59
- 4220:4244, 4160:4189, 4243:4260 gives 0.05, 9.47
